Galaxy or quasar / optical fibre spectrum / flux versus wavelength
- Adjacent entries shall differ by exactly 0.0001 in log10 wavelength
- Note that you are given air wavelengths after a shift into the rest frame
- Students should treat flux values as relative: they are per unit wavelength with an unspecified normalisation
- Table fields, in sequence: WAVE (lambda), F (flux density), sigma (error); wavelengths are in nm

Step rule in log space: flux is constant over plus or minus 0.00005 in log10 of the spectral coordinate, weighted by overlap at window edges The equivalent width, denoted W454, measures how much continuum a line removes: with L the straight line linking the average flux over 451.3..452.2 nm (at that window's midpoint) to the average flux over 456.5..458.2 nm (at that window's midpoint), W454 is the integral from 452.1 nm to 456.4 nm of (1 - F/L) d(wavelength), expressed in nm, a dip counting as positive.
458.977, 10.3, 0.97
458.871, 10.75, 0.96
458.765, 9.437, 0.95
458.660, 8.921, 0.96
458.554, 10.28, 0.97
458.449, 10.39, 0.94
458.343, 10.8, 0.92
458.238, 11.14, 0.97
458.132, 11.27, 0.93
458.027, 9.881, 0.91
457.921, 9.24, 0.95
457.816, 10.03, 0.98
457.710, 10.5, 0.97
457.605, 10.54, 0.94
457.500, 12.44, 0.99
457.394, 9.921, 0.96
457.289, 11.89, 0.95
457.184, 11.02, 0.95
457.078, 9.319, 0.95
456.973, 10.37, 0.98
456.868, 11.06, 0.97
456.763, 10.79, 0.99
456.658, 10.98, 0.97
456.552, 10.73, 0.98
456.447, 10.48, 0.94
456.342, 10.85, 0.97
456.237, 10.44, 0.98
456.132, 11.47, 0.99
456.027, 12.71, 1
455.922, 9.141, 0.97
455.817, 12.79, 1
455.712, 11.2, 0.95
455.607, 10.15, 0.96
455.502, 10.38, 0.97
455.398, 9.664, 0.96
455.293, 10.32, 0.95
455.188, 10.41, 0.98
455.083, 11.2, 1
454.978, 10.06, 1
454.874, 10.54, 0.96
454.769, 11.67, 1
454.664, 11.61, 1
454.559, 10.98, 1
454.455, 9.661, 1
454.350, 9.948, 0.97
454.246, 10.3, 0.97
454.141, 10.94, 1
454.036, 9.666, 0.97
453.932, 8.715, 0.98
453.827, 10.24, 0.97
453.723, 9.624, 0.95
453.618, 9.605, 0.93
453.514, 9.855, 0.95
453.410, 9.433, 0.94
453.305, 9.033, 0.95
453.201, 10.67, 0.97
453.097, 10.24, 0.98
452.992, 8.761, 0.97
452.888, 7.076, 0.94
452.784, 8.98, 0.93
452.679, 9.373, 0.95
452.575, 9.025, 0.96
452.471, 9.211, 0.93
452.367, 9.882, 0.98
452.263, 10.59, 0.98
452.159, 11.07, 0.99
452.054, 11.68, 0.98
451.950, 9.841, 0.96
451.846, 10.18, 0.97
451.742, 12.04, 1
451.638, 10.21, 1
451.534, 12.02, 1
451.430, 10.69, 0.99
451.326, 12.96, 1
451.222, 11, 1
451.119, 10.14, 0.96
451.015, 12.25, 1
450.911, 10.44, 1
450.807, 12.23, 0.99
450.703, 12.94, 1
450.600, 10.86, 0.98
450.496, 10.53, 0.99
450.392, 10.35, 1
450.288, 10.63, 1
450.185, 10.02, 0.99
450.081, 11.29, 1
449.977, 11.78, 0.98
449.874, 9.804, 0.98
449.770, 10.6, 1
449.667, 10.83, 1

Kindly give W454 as 0.28 nm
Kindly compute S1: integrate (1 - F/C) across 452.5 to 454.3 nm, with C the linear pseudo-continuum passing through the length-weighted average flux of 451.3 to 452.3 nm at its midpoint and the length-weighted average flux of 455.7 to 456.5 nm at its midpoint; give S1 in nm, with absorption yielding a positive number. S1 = 0.26 nm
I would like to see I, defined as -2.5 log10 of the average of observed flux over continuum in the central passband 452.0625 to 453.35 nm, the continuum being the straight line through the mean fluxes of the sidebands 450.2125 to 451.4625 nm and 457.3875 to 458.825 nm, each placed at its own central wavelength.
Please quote 0.15 mag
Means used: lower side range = 11.2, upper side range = 10.4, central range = 9.57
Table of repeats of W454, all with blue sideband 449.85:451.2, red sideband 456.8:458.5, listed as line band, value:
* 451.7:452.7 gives 0.06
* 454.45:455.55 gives 0.01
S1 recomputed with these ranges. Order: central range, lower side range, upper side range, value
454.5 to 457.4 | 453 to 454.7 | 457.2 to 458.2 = -0.13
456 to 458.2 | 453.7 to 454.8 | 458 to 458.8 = -0.09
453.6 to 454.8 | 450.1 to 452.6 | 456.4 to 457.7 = 0.07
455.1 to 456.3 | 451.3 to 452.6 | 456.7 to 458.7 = -0.02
